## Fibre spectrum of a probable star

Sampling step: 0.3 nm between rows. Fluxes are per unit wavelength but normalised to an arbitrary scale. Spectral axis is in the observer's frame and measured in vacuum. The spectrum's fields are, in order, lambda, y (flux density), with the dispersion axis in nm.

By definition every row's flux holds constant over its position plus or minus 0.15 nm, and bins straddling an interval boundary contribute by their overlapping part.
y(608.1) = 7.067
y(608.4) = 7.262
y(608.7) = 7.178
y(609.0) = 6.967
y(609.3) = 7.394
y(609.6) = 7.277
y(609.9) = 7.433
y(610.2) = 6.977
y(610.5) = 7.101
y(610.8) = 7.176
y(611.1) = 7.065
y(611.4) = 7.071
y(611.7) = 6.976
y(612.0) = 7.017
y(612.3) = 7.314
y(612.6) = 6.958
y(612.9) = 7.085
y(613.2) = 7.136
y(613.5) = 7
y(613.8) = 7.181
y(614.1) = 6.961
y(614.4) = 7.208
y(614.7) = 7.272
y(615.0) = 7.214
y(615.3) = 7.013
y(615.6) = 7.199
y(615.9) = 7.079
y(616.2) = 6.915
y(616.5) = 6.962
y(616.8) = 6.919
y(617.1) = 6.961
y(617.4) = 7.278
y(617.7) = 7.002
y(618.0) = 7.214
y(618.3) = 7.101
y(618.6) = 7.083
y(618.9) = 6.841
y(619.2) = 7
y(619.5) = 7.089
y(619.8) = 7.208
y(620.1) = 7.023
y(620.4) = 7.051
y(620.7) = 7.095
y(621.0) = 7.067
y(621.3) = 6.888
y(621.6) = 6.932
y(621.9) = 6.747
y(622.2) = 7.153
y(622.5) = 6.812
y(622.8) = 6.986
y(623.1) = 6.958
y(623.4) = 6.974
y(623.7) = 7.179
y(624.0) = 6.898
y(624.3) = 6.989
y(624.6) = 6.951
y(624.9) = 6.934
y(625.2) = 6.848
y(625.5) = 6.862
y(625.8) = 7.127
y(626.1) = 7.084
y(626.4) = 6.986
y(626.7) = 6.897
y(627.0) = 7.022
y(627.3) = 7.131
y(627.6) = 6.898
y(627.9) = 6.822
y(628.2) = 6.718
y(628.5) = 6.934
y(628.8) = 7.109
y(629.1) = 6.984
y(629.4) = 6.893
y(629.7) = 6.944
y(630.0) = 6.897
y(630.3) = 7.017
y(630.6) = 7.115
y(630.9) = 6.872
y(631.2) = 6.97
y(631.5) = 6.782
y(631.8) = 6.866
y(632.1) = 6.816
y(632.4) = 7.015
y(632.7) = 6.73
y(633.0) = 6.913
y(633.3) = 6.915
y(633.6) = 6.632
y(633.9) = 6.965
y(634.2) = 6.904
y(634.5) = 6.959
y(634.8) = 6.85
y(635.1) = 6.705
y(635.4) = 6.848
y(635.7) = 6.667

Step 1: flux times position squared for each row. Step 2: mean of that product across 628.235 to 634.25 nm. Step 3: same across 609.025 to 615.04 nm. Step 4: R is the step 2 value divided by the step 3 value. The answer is 1.03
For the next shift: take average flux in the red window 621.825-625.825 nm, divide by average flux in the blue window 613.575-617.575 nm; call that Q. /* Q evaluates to 0.98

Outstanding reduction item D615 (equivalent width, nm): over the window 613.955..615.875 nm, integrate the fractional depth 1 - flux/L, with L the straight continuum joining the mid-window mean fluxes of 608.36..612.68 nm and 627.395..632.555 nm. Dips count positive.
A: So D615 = -0.01 nm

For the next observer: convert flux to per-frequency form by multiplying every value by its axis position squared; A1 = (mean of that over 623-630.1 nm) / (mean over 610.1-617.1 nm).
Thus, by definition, 1.0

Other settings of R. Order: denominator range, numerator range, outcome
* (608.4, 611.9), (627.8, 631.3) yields 1.03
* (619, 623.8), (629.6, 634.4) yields 1.02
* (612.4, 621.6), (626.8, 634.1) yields 1.02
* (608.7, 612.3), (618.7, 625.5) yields 1.01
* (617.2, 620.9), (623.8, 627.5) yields 1.01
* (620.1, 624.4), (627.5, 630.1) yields 1.01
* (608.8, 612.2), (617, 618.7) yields 1.02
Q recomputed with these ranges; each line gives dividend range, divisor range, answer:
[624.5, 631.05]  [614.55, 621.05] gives 0.98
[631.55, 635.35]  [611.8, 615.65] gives 0.96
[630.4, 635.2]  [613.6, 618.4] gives 0.97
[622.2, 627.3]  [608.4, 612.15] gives 0.98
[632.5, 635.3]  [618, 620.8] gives 0.97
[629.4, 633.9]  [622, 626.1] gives 0.99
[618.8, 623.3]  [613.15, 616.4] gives 0.98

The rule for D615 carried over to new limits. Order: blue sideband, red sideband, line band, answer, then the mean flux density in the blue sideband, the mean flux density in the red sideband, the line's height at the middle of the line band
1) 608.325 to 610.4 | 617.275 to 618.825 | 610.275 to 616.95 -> 0.08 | 7.21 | 7.12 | 7.16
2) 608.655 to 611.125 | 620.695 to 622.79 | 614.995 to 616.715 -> 0.00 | 7.18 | 6.95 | 7.06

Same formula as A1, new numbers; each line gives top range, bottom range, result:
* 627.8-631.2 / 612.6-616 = 1.02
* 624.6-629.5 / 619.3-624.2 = 1.01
